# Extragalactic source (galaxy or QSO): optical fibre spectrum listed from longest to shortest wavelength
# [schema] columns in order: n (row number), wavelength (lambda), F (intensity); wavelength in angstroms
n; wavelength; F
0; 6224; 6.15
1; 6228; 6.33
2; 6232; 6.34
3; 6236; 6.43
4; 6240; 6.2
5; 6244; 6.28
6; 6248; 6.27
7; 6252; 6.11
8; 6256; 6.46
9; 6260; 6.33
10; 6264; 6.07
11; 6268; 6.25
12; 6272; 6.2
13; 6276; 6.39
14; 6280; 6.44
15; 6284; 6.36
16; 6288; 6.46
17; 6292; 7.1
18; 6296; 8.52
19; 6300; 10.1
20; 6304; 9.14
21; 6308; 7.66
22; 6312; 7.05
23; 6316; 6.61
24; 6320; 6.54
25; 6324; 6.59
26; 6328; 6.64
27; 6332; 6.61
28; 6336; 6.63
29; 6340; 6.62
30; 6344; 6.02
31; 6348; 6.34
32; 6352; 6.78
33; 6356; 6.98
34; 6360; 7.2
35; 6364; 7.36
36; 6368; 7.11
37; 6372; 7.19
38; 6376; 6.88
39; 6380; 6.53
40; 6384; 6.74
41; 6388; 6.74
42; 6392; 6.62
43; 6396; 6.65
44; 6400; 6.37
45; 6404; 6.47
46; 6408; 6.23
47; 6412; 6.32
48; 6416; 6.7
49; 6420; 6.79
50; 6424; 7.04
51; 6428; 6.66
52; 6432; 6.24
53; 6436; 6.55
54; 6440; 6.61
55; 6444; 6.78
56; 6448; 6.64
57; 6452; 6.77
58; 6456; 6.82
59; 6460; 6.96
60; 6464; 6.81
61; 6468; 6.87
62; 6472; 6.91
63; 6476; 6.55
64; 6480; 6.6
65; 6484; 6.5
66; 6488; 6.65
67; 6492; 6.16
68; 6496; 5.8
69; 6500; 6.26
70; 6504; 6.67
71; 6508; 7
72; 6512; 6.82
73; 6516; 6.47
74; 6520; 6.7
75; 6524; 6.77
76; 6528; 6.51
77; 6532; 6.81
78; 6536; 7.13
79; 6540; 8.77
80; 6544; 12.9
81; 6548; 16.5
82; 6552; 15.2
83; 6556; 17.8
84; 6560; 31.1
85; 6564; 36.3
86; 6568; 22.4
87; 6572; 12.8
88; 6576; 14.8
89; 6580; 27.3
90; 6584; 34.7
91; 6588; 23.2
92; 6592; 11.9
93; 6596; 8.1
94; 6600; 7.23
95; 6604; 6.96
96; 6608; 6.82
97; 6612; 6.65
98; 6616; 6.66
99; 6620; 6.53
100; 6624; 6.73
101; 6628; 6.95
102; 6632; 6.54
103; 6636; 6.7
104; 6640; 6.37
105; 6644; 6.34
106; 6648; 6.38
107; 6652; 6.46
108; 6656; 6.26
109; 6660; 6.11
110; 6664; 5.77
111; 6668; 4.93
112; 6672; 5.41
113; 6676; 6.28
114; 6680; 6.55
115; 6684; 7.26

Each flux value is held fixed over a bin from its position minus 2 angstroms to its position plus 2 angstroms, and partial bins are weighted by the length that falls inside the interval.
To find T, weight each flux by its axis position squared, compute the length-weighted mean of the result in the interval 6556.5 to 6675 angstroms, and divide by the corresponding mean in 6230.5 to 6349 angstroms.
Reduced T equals 1.93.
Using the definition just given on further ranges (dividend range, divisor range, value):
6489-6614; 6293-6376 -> 1.92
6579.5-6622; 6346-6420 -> 2.03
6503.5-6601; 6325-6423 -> 2.32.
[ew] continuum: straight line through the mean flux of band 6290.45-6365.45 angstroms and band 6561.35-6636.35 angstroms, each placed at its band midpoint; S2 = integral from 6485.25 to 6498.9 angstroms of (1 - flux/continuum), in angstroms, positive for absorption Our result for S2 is 6.1 angstroms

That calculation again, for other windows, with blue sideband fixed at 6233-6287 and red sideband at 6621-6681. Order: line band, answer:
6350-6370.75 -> -2.66 angstroms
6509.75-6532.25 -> -1.46 angstroms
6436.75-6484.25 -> -3.53 angstroms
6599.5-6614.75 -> -1.50 angstroms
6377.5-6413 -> -1.41 angstroms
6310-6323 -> -0.90 angstroms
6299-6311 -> -4.62 angstroms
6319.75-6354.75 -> -1.40 angstroms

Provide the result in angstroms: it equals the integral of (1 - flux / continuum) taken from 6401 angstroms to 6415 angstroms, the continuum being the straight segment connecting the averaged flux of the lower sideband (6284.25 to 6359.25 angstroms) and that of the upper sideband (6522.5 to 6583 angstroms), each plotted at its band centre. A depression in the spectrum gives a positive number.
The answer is 5.6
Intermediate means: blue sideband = 7.12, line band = 6.37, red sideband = 16.6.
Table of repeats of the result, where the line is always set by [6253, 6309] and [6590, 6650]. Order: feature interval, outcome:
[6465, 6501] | 3.1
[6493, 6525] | 2.6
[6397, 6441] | 3.4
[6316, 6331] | 1.0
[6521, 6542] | -0.2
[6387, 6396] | 0.5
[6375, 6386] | 0.6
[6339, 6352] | 1.3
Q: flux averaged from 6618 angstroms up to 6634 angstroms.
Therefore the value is 6.69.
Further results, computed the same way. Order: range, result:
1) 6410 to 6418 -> 6.51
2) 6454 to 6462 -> 6.89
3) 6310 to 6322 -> 6.73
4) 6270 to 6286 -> 6.35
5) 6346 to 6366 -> 6.93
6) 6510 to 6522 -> 6.66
